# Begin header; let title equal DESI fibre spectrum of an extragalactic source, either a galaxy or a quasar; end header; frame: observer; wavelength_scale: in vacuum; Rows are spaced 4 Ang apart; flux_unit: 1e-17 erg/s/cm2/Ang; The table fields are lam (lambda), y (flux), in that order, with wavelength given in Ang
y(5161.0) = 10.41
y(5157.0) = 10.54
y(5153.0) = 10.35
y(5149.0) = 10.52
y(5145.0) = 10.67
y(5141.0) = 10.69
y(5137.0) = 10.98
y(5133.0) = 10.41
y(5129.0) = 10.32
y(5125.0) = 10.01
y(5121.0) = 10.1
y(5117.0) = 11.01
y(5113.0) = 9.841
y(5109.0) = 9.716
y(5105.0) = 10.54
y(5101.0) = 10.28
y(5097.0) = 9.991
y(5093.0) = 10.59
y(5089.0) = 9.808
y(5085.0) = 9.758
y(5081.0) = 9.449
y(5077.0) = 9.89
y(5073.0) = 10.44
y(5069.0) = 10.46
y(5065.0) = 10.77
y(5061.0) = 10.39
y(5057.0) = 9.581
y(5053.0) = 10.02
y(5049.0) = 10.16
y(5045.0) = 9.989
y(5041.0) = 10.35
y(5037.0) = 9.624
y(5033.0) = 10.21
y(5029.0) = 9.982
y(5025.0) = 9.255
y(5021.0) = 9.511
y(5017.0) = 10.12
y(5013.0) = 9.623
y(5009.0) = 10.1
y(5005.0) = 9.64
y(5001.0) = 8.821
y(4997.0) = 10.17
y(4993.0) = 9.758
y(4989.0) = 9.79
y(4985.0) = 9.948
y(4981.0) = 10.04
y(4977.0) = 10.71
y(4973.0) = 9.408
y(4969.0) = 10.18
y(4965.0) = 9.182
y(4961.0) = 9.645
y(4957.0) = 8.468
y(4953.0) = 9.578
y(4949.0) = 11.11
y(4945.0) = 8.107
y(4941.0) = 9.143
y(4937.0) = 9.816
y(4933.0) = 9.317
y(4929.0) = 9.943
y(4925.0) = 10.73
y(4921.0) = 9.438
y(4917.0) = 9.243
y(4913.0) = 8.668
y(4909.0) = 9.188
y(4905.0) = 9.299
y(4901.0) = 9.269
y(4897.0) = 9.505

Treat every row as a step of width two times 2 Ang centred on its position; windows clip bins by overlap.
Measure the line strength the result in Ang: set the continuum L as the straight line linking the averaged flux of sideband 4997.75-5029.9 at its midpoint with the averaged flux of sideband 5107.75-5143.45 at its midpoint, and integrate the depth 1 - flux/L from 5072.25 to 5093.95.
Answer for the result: 0.3 Ang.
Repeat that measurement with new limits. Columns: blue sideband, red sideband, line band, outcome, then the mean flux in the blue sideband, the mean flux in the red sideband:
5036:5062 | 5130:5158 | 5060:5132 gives 0.8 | 10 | 10.6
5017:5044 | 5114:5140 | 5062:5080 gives -0.4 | 9.85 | 10.5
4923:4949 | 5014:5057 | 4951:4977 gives 0.5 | 9.63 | 9.9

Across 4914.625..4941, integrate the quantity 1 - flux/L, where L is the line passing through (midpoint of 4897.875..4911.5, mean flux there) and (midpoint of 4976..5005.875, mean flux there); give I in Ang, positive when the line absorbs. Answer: -0.8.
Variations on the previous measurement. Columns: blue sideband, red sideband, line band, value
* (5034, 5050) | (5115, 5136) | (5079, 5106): 0.6 Ang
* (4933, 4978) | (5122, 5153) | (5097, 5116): 0.4 Ang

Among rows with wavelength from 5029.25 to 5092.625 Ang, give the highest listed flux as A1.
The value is 10.77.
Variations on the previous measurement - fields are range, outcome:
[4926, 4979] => 11.11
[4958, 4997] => 10.71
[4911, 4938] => 10.73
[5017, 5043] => 10.35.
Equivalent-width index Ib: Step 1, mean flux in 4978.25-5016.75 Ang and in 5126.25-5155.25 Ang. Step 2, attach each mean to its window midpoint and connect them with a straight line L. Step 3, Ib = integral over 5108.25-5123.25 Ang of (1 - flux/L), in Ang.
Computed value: 0.3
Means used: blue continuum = 9.8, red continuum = 10.5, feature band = 10.2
